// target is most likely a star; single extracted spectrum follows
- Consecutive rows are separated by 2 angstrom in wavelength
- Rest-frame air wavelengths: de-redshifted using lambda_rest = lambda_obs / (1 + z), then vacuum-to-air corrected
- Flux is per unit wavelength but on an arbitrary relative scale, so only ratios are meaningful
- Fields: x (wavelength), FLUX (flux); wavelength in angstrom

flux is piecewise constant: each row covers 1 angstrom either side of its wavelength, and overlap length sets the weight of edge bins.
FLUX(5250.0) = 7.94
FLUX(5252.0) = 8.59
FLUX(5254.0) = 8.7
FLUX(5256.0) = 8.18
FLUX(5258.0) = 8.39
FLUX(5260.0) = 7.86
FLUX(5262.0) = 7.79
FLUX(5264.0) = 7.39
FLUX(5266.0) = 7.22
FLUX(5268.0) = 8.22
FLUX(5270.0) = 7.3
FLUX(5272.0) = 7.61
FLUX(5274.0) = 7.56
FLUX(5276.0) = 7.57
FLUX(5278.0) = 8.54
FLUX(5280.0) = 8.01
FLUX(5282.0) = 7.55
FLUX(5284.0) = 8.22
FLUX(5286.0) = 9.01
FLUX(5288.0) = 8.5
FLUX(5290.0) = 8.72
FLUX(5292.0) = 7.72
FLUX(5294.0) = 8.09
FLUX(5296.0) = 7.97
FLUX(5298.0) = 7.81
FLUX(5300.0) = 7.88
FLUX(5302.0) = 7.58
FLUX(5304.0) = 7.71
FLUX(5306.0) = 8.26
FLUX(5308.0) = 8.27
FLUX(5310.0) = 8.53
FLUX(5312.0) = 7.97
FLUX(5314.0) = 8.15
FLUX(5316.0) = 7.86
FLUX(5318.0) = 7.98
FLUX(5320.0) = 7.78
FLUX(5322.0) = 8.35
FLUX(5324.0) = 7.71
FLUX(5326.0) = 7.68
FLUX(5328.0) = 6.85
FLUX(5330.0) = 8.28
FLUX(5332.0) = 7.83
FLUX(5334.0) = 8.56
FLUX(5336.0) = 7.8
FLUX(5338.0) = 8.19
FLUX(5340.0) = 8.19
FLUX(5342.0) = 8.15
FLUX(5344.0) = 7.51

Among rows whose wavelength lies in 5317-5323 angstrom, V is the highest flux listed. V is 8.35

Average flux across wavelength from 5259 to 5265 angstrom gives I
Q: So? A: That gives 7.68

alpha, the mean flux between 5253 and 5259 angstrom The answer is 8.42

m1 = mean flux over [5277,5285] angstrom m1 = 8.08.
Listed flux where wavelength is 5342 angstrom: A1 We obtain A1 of 8.15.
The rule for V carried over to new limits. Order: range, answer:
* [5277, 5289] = 9.01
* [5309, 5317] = 8.53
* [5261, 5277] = 8.22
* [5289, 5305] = 8.72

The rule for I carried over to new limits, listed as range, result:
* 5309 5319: 8.1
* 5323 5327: 7.7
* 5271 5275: 7.58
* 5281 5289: 8.32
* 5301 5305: 7.64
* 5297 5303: 7.76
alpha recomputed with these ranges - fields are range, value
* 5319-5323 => 8.06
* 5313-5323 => 8.02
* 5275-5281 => 8.04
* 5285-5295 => 8.41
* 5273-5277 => 7.56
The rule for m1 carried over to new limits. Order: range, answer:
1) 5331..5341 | 8.11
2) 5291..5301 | 7.89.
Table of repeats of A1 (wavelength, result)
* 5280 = 8.01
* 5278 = 8.54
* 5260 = 7.86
